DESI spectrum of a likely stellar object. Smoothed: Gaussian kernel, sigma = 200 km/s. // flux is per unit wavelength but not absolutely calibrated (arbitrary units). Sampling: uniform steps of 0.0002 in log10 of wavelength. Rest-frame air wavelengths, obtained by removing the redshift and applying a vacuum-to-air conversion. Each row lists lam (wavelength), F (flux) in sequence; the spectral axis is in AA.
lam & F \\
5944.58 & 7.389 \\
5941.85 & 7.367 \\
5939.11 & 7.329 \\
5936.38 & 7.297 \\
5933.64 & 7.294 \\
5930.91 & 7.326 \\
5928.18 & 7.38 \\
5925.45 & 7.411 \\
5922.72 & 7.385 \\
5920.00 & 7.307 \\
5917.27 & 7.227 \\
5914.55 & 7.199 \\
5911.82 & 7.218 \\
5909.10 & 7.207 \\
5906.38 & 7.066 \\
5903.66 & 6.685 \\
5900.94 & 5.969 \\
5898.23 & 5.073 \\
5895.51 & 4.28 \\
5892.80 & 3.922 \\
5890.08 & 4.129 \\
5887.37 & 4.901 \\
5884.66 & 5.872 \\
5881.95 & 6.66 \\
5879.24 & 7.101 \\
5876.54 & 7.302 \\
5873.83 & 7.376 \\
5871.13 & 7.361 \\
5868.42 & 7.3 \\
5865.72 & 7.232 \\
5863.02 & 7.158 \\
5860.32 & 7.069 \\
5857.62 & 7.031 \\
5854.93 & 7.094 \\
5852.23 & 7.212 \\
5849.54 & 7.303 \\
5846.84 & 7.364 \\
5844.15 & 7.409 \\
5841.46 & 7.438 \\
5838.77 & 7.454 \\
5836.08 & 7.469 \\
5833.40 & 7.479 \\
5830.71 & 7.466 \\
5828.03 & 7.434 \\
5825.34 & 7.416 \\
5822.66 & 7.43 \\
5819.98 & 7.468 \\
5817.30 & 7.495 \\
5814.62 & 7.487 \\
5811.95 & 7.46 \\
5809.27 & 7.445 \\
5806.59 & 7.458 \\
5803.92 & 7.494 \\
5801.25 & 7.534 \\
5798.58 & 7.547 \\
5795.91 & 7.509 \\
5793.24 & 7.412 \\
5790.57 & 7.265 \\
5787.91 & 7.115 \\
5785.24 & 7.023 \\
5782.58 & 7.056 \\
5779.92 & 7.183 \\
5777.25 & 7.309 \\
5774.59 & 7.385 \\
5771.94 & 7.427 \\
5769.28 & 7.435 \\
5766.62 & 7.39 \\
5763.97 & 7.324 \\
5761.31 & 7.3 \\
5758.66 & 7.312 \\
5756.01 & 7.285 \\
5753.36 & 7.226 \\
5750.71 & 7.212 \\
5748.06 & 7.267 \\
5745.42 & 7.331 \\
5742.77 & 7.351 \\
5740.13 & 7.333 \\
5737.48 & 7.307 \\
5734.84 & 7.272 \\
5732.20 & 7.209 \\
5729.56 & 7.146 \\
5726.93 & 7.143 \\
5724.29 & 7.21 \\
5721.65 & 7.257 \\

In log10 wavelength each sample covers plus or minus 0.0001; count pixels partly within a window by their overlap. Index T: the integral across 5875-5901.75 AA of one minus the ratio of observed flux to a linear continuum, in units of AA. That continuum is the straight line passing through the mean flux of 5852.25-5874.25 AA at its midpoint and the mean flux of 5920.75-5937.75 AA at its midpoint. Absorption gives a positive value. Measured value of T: 6.38 AA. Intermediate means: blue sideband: 7.2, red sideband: 7.35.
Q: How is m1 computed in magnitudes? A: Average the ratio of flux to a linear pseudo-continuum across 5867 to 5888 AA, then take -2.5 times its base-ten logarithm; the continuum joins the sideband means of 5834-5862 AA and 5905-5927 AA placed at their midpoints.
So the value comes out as 0.07 mag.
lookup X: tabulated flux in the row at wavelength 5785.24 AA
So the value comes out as 7.023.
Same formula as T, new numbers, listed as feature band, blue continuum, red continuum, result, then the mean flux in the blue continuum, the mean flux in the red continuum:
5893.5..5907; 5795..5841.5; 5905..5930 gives 3.0 AA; 7.47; 7.27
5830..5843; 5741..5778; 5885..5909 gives -2.5 AA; 7.33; 5.38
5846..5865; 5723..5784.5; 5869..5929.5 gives -1.3 AA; 7.28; 6.47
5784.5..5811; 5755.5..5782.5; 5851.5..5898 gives -1.2 AA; 7.32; 6.37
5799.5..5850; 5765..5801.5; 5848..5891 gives -2.8 AA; 7.32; 6.78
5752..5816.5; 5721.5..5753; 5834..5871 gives -0.8 AA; 7.25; 7.28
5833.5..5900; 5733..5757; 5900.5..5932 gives 5.3 AA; 7.28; 7.15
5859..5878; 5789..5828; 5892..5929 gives -0.9 AA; 7.46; 6.55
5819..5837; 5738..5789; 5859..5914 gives -1.7 AA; 7.28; 6.35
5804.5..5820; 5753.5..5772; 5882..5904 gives -2.3 AA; 7.34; 5.12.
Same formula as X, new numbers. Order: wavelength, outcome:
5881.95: 6.66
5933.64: 7.294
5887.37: 4.901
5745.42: 7.331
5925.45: 7.411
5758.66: 7.312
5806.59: 7.458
